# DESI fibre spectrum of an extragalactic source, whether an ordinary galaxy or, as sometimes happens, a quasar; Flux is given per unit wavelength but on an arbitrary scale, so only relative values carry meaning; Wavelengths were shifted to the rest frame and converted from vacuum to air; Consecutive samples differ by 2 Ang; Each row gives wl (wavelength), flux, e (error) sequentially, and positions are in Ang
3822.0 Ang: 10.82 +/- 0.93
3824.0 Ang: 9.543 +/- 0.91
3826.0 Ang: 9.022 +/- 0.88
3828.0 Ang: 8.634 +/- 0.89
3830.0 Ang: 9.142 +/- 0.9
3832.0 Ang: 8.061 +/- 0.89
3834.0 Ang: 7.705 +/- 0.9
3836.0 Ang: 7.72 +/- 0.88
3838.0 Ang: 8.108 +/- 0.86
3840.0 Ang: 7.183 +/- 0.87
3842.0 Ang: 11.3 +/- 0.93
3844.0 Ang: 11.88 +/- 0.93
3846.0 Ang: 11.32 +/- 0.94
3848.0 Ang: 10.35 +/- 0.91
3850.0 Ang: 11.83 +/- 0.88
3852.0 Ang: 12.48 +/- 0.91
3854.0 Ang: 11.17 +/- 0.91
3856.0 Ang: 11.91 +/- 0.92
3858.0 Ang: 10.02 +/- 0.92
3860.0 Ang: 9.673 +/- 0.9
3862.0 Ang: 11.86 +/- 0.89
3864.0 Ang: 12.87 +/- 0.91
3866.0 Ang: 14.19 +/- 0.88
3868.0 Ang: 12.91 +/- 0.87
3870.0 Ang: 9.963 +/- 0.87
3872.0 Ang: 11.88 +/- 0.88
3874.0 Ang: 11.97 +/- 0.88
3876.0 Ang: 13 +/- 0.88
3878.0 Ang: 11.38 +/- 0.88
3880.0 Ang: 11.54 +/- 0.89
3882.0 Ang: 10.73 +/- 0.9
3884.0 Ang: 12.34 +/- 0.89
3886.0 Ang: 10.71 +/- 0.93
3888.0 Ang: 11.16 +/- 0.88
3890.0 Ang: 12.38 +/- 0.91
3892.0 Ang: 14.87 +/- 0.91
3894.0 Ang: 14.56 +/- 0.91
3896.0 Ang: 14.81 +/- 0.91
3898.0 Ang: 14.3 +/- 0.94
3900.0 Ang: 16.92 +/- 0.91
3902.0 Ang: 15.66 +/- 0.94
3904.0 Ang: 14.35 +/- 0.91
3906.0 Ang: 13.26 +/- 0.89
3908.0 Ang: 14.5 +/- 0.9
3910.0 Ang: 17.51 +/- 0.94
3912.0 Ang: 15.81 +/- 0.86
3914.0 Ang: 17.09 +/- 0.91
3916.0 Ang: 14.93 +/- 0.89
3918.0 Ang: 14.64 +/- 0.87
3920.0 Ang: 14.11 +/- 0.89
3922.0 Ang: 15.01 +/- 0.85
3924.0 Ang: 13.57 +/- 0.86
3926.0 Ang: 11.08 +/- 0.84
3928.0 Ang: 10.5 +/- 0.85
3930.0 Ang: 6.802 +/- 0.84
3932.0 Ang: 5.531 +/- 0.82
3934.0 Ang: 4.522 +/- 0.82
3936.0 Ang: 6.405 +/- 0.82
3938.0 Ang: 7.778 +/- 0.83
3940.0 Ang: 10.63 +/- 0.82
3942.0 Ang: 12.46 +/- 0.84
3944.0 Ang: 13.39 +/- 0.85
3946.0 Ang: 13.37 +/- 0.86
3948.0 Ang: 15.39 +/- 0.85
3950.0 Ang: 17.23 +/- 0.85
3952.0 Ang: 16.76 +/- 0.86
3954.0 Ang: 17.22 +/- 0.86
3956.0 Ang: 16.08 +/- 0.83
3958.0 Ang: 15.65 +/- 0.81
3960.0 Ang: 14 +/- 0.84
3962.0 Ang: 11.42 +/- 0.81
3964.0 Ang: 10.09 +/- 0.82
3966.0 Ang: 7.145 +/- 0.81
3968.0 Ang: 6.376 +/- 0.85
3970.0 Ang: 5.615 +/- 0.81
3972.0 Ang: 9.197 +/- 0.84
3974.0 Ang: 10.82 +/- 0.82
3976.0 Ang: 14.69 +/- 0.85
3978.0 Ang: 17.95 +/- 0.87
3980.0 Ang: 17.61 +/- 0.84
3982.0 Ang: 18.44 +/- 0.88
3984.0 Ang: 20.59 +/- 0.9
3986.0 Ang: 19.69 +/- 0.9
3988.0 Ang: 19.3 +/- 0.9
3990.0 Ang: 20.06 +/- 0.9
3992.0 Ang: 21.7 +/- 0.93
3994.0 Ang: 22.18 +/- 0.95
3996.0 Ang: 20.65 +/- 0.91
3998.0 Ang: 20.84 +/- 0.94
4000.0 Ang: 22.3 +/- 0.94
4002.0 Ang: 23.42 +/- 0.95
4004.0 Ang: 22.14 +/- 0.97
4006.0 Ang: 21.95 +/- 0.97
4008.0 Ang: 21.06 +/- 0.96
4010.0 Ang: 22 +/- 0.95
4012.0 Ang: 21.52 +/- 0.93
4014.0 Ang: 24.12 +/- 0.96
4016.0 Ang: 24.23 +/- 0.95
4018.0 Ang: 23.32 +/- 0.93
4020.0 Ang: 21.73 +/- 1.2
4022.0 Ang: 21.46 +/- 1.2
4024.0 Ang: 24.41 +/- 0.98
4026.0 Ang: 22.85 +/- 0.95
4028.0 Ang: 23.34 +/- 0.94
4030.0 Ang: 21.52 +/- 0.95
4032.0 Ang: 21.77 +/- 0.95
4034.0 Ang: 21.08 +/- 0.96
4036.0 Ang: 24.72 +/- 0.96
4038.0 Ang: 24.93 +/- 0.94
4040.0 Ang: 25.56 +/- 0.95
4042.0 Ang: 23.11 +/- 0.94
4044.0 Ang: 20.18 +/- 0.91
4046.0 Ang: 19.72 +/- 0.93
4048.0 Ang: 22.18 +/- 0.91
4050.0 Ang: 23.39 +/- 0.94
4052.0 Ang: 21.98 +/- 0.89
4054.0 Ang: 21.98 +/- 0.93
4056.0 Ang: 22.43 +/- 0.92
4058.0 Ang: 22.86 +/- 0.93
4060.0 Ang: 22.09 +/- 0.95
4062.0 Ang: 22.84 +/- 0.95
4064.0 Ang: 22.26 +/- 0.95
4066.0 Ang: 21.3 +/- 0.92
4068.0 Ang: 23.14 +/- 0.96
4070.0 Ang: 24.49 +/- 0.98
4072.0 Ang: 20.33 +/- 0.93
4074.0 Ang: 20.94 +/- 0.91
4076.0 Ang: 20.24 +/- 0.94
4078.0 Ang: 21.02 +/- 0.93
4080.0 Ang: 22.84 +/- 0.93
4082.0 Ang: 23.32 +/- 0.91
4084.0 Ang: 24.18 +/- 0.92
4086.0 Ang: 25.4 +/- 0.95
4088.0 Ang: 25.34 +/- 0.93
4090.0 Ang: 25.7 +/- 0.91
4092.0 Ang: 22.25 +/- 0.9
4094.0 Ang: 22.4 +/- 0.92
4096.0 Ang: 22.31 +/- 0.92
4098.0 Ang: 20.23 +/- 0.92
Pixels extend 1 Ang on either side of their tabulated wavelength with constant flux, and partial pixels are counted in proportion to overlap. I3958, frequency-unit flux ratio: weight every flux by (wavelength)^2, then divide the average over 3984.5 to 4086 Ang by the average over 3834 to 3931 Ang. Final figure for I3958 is 1.93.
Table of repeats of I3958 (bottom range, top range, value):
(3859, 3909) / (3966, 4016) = 1.51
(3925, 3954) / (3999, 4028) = 2.12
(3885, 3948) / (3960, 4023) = 1.49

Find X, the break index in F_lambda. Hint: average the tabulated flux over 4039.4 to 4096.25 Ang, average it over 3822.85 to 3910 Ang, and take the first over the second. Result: 1.9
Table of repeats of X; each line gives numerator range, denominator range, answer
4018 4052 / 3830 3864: 2.22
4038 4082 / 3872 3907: 1.69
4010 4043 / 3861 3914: 1.73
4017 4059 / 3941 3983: 1.69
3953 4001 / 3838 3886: 1.39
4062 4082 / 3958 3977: 2.15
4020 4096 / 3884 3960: 1.71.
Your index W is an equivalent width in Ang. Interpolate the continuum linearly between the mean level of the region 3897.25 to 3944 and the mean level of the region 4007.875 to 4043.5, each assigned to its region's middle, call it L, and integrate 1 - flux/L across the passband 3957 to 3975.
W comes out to 7.3 Ang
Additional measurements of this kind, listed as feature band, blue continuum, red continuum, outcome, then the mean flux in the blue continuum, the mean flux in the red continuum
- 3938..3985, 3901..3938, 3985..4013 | 9.9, 12.4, 21.3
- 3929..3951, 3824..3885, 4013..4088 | 7.9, 10.7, 22.7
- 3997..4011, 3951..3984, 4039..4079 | -4.3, 13.3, 22.1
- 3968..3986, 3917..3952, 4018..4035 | 2.7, 11.5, 22.3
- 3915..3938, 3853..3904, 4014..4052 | 7.5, 12.5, 22.8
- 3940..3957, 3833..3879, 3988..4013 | 2.7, 11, 21.6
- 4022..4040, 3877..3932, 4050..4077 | -2.5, 13.4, 22.1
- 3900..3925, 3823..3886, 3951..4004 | -3.4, 10.7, 16.3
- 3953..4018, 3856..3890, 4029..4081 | 2.9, 11.7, 22.3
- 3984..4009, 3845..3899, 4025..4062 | -2.0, 12.1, 22.5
